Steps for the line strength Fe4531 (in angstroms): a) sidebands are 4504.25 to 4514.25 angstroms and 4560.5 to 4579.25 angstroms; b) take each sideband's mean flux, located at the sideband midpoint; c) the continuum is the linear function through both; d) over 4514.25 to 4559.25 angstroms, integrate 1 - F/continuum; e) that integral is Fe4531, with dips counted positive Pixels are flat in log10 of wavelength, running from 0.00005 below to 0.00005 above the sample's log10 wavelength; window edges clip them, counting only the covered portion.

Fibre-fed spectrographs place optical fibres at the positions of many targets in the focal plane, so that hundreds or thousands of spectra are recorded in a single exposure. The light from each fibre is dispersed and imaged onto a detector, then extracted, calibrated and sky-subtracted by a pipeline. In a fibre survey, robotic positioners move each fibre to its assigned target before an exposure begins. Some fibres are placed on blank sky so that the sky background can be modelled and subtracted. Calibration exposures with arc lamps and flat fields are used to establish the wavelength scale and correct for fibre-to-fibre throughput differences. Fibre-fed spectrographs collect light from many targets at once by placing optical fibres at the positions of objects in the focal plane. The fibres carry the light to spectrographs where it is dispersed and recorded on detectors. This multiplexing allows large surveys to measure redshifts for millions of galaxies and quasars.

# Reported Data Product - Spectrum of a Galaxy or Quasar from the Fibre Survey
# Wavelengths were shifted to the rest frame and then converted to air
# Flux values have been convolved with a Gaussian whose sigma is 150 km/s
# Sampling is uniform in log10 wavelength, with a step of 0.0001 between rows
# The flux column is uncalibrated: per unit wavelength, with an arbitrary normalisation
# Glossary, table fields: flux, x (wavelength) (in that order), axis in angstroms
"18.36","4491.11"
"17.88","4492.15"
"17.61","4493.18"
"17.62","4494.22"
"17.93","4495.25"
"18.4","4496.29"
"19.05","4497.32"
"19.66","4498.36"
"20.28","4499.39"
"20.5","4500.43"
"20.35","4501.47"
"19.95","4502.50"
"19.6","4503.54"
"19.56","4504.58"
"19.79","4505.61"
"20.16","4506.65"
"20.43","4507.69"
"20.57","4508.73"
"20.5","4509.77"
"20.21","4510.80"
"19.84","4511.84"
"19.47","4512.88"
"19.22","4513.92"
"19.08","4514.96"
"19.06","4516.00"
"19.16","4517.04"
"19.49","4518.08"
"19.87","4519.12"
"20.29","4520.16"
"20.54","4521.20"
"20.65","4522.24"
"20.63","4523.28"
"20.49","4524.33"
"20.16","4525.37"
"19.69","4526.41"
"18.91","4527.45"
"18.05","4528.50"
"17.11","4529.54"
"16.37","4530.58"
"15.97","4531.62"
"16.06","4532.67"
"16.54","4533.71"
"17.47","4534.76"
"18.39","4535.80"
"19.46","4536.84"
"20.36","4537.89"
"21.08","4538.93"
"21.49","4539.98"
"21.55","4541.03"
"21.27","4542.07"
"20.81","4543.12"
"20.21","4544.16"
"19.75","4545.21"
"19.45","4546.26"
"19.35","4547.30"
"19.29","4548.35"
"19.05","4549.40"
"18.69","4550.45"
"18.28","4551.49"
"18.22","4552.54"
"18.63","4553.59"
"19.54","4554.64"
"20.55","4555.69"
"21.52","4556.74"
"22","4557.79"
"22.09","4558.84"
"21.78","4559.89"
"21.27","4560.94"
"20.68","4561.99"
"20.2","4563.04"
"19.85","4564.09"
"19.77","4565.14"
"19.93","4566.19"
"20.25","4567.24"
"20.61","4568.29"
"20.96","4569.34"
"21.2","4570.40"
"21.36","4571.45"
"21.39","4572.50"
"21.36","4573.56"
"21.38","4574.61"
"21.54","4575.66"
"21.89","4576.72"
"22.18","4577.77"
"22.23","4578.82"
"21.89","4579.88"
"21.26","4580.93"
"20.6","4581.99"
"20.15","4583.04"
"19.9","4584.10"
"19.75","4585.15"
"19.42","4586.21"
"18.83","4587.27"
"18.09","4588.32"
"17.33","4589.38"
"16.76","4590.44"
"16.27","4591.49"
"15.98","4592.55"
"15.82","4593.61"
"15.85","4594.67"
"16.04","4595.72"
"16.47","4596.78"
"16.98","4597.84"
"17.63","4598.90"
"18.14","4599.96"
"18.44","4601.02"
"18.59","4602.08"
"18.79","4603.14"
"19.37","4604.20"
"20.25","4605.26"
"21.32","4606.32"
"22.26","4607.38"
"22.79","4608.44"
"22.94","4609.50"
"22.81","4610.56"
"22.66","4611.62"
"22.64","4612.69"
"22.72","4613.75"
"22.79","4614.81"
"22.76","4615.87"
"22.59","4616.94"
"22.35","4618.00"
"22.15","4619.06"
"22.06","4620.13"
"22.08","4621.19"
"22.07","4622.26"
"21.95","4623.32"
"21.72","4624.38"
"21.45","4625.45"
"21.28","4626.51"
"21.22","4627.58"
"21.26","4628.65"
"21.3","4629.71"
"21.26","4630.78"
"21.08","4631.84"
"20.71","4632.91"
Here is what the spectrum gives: 2.22 angstroms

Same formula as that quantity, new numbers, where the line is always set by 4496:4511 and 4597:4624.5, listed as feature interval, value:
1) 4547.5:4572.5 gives 0.4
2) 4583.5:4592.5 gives 1.2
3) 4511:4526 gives 0.2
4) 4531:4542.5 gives 0.7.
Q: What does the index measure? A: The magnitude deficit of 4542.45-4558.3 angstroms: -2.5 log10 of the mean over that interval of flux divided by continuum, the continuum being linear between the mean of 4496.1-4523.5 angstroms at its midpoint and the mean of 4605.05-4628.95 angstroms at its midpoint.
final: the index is 0.06 mag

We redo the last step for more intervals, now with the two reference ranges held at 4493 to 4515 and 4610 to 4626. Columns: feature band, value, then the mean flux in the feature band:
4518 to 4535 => 0.078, 18.7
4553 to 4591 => 0.037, 20.5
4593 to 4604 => 0.252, 17.3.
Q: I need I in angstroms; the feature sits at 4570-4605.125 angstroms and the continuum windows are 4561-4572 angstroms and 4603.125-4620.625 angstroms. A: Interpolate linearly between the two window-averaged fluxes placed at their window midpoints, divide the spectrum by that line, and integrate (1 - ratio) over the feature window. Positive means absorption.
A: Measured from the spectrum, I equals 3.4 angstroms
